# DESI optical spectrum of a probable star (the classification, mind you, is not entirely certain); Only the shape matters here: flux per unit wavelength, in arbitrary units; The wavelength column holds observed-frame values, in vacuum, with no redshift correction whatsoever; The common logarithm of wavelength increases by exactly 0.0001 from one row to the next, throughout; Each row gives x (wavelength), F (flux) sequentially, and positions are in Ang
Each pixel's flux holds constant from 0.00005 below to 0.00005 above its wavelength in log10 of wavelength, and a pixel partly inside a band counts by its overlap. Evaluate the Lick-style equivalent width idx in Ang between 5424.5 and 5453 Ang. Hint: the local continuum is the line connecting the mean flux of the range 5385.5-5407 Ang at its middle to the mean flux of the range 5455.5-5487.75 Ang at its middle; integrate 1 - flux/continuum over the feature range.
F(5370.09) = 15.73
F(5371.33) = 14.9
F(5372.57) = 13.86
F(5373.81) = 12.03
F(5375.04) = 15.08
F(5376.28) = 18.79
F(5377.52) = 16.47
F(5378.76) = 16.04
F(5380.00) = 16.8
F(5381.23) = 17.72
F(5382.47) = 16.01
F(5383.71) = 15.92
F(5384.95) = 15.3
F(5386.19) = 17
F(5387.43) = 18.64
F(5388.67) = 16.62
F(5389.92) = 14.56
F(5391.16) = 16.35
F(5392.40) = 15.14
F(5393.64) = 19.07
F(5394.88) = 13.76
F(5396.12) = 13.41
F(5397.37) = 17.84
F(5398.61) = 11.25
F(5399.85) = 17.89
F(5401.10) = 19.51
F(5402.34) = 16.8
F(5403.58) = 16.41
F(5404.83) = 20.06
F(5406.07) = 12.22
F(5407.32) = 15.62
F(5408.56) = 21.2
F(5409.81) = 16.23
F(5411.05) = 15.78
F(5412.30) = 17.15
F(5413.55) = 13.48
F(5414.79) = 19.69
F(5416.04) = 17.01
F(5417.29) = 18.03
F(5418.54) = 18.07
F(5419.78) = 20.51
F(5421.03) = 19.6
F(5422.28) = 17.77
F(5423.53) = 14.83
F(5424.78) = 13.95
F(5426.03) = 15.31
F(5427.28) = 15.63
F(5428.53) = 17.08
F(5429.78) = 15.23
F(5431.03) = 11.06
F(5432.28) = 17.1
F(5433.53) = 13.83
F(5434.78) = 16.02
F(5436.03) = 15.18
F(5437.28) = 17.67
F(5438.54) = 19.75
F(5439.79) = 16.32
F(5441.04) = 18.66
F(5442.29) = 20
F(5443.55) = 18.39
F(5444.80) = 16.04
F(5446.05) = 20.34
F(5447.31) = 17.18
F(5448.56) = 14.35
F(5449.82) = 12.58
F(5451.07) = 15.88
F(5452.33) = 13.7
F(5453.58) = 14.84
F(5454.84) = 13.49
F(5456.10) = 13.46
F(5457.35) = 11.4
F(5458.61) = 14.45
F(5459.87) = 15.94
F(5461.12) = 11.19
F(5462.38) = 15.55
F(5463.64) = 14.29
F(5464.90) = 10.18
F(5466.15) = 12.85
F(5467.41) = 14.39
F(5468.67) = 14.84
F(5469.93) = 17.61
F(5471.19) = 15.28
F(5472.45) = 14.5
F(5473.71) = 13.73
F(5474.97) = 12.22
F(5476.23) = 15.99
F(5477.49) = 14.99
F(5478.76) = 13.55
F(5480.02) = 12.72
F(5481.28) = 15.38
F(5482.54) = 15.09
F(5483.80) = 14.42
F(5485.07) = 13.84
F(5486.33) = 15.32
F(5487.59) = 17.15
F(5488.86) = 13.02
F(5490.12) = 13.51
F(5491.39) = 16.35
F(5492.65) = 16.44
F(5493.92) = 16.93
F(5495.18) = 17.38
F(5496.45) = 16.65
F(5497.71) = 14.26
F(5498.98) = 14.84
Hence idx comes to -2.0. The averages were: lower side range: 16.3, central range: 16.2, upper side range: 14.2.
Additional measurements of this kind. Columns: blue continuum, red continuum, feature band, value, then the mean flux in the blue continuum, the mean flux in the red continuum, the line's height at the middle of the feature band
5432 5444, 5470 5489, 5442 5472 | 2.26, 17.3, 14.6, 16.1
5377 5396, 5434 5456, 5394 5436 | -0.01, 16.3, 16.4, 16.3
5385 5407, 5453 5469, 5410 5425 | -1.82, 16.2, 13.6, 15.4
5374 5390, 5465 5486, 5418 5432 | -0.69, 16.5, 14.4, 15.5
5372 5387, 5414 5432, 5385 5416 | -0.32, 16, 16.7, 16.3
